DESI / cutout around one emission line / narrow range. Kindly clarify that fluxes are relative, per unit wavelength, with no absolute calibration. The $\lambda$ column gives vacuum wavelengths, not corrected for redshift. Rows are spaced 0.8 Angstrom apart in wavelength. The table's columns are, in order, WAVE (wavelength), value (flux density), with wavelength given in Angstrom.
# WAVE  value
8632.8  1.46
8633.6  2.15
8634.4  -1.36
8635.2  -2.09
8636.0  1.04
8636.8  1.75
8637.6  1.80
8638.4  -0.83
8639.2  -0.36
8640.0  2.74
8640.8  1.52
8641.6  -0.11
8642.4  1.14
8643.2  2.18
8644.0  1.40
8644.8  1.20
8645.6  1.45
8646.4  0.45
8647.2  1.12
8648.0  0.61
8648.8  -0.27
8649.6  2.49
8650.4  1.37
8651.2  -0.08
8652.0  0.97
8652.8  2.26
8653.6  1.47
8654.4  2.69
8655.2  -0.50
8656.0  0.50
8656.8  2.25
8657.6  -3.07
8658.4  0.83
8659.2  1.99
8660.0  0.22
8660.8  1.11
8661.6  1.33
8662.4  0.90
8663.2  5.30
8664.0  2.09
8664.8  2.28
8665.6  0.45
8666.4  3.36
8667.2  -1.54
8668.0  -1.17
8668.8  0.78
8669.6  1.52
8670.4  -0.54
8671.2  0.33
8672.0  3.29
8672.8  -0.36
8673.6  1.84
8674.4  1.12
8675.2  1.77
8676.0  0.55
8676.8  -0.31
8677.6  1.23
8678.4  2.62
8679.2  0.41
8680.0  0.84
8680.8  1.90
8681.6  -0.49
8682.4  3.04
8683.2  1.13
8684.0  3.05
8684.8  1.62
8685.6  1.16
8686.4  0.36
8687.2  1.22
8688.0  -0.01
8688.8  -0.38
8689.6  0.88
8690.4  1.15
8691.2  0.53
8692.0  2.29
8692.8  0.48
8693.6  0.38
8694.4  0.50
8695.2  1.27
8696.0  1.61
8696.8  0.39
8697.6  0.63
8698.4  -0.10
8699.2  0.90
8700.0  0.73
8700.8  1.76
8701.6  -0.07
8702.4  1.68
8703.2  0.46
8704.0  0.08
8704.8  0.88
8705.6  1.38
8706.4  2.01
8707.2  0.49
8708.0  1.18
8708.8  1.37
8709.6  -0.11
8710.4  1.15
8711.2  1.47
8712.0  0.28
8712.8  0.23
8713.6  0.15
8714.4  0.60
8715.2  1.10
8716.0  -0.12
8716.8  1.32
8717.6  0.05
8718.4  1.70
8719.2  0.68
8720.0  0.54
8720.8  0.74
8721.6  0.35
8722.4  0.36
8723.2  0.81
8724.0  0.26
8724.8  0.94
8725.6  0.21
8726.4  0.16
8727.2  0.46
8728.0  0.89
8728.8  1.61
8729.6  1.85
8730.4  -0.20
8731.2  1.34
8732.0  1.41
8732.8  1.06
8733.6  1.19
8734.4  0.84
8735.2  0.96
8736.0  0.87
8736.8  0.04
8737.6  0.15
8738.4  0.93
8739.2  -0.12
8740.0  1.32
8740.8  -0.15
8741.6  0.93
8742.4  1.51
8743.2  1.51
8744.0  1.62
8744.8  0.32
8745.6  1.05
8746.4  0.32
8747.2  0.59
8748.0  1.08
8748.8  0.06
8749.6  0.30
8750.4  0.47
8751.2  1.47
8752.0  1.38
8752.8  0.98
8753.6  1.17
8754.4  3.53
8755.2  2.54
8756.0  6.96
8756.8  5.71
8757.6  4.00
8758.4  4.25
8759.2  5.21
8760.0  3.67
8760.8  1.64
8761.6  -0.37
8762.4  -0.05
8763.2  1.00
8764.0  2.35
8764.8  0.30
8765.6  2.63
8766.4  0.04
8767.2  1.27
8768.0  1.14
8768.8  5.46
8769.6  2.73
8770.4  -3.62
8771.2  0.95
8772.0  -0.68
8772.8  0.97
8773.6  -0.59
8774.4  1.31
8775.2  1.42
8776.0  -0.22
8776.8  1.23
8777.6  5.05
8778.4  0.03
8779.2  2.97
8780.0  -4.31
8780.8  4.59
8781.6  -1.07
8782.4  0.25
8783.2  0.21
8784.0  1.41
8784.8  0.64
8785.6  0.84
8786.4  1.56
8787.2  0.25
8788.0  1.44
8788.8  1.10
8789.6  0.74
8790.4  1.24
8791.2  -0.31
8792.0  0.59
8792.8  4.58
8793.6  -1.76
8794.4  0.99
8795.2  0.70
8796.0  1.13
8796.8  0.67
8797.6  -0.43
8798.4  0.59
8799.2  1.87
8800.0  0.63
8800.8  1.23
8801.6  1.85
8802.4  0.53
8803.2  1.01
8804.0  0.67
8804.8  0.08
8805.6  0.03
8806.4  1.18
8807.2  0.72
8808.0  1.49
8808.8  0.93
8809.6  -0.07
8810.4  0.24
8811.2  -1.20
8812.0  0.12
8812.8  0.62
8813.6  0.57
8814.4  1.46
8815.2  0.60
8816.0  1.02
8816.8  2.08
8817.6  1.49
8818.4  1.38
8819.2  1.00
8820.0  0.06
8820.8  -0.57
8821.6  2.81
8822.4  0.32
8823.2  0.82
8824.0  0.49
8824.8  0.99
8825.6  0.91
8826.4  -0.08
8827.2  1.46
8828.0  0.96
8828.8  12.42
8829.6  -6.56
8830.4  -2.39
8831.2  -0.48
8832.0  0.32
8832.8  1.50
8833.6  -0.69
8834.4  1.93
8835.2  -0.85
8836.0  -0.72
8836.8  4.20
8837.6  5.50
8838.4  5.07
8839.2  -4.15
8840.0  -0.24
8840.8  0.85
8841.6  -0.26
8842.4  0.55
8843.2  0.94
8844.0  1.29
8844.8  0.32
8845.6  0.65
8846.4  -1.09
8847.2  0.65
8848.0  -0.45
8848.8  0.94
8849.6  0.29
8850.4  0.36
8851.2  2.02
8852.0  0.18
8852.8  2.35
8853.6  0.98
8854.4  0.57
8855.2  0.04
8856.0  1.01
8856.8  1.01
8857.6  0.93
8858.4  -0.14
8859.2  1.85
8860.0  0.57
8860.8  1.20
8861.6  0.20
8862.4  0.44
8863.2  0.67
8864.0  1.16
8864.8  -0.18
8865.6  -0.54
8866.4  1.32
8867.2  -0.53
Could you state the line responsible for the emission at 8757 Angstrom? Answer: Hbeta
